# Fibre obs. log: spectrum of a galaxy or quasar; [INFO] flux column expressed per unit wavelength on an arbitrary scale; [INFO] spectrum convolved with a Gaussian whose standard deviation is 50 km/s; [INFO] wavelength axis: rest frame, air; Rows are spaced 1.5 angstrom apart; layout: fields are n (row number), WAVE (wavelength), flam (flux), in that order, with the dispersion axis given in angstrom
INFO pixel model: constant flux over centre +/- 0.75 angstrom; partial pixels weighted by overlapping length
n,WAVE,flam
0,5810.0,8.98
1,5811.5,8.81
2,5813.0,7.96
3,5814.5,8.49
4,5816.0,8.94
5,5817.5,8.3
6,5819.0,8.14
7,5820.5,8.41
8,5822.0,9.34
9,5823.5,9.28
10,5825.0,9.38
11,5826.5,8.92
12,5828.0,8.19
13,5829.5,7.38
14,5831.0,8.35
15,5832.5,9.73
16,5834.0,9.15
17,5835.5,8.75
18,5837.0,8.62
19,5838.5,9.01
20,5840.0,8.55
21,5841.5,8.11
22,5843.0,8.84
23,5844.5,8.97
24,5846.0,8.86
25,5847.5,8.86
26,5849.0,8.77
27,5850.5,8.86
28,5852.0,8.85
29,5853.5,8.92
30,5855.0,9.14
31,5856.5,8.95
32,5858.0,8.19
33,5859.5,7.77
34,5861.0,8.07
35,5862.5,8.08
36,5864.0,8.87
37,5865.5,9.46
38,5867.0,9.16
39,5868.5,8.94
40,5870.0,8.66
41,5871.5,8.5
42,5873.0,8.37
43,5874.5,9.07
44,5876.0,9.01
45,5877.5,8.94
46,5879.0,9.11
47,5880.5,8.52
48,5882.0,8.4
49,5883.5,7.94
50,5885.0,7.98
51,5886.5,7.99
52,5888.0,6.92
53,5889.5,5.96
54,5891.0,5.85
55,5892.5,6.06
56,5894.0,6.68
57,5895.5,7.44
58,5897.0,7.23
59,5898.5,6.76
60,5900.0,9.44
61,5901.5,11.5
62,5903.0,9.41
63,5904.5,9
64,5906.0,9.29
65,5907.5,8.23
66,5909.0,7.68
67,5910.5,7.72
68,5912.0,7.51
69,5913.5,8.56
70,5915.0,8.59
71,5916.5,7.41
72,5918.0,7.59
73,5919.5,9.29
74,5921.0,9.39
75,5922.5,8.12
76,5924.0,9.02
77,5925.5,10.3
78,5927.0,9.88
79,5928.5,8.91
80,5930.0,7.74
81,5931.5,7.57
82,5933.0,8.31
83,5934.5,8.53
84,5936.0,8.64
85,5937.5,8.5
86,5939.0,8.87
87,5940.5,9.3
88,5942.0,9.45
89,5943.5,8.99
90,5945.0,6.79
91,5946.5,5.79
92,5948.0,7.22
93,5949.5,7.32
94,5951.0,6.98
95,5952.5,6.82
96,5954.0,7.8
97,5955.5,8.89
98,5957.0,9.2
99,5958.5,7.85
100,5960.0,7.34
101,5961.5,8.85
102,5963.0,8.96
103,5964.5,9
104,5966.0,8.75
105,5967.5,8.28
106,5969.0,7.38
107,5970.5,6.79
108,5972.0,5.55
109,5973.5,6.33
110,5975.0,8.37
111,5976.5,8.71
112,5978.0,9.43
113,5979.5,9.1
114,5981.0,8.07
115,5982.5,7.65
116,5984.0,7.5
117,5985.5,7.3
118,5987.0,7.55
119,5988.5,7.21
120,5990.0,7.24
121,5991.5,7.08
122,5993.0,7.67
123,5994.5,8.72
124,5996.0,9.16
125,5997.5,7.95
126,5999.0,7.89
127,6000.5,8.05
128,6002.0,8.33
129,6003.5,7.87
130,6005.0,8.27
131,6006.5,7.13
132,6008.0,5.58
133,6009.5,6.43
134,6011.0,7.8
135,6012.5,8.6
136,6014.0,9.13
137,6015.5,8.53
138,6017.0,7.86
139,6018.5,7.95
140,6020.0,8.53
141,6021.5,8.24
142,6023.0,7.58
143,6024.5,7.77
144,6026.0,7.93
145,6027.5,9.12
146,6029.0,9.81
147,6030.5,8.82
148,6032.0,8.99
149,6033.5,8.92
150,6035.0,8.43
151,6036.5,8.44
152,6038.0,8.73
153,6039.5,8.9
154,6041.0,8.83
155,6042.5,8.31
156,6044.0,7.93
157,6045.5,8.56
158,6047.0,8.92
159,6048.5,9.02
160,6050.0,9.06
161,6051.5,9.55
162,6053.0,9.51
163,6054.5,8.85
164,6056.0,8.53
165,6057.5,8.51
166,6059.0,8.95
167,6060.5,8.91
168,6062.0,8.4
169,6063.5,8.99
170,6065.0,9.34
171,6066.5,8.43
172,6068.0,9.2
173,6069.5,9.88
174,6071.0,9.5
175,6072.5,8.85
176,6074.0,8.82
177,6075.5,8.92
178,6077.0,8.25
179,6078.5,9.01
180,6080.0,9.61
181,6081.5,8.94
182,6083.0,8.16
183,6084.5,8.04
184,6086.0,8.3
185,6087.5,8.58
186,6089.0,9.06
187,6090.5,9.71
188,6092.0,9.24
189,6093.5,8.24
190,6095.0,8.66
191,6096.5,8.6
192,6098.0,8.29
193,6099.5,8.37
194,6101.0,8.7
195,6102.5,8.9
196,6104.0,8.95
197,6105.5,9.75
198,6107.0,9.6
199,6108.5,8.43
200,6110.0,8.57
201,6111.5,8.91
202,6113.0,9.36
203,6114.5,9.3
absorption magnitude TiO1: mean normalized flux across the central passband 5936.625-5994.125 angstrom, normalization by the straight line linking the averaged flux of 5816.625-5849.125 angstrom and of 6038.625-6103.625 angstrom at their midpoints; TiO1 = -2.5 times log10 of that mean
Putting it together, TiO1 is 0.11 mag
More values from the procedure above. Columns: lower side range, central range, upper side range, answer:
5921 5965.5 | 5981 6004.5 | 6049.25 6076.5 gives 0.10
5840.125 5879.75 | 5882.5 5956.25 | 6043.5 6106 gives 0.09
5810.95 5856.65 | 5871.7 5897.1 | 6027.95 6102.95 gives 0.13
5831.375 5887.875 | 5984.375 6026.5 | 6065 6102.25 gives 0.12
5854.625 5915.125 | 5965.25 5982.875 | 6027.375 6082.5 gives 0.10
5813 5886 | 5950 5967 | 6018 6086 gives 0.07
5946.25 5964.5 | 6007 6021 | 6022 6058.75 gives 0.08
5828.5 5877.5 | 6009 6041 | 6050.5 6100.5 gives 0.05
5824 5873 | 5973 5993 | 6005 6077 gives 0.10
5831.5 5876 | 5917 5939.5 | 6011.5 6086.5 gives 0.01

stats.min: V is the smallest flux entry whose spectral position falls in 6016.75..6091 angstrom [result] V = 7.58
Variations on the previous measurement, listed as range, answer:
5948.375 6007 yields 5.55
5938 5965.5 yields 5.79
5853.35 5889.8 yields 5.96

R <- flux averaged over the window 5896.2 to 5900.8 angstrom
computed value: 7.85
